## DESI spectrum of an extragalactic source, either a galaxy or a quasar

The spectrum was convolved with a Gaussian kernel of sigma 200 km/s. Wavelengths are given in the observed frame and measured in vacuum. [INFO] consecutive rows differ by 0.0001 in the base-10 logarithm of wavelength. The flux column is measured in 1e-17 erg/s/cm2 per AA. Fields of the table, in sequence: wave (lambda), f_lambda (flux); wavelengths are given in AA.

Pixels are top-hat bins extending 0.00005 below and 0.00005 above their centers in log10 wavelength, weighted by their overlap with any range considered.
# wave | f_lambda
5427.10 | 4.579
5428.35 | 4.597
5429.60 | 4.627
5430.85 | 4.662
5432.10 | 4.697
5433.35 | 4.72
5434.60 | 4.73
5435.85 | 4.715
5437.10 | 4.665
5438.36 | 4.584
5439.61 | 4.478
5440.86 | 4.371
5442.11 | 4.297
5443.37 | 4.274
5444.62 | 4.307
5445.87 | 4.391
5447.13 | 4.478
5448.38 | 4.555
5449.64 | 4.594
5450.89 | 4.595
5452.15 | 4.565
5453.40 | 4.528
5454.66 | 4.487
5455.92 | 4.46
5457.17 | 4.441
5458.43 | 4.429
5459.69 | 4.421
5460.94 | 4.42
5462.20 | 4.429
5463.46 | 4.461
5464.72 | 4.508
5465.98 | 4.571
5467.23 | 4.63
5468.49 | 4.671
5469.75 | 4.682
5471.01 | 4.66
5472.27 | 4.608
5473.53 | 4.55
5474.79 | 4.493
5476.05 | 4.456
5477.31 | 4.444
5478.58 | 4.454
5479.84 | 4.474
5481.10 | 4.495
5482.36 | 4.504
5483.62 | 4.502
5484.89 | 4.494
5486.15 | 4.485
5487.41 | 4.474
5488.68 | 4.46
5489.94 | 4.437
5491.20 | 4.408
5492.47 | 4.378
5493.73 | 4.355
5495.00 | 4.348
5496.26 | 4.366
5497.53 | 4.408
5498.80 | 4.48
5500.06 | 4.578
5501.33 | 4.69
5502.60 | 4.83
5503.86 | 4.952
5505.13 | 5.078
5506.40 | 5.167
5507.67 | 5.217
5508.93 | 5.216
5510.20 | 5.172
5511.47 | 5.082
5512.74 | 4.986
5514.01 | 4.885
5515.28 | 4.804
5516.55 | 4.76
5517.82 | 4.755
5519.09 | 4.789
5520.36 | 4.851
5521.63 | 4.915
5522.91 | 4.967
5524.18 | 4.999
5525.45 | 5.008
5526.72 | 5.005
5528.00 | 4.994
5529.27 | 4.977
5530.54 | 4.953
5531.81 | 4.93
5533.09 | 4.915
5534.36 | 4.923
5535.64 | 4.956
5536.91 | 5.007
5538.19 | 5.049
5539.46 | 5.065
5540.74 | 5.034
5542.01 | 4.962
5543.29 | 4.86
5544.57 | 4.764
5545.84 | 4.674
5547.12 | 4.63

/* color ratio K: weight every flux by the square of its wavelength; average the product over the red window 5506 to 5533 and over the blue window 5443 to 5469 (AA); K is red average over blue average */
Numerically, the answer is 1.13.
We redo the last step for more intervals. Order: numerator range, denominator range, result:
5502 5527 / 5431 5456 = 1.13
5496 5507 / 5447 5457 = 1.06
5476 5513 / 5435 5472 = 1.05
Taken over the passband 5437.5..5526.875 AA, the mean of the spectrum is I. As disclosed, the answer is 4.62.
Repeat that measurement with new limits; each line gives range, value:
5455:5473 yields 4.53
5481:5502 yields 4.46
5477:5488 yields 4.48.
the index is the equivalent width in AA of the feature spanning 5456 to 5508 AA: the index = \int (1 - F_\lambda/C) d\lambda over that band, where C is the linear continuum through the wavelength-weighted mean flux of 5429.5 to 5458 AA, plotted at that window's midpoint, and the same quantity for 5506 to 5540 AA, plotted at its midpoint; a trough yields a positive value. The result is 2.1 AA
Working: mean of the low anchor 4.53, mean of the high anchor 4.97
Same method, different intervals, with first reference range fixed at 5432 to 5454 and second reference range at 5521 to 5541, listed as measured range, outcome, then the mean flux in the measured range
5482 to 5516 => 0.8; 4.7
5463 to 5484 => 0.6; 4.54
